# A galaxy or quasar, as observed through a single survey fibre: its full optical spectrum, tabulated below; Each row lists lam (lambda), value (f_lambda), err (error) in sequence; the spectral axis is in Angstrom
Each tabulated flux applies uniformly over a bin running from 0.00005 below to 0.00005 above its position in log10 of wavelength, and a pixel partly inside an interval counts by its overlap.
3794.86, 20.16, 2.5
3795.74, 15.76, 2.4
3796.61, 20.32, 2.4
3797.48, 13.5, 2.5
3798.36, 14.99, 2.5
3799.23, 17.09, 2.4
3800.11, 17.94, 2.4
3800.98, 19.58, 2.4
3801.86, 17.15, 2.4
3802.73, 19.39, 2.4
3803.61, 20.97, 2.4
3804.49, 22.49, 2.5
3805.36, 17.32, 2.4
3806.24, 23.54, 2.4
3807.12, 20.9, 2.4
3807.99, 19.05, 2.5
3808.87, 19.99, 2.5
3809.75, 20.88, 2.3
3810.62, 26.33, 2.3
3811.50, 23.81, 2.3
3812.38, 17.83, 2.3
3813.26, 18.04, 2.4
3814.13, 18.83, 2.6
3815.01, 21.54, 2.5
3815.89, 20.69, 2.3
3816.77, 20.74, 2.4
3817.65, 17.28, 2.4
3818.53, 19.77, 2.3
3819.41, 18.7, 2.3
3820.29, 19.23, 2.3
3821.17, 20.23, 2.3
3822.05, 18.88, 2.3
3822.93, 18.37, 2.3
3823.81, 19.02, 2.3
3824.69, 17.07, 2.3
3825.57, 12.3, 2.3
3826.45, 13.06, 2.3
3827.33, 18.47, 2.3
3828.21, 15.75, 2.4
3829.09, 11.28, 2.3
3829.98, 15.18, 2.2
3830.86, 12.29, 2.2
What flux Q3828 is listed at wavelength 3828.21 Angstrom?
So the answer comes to 15.75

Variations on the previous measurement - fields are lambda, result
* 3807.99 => 19.05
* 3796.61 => 20.32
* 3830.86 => 12.29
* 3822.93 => 18.37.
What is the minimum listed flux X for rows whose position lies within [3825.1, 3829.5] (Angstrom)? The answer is 11.28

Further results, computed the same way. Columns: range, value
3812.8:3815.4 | 18.04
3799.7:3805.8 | 17.15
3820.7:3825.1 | 17.07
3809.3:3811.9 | 20.88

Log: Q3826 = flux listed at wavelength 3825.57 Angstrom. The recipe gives 12.3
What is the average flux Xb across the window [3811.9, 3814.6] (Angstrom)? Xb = 18.4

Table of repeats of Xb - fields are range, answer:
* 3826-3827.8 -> 15.8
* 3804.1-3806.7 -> 21.1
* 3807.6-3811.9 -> 22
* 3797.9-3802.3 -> 17.3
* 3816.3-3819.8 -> 19.1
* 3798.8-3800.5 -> 17.5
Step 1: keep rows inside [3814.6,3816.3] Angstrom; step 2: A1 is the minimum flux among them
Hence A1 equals 20.69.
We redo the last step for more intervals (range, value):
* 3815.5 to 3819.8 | 17.28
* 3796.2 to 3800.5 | 13.5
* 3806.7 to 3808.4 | 19.05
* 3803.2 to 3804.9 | 20.97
